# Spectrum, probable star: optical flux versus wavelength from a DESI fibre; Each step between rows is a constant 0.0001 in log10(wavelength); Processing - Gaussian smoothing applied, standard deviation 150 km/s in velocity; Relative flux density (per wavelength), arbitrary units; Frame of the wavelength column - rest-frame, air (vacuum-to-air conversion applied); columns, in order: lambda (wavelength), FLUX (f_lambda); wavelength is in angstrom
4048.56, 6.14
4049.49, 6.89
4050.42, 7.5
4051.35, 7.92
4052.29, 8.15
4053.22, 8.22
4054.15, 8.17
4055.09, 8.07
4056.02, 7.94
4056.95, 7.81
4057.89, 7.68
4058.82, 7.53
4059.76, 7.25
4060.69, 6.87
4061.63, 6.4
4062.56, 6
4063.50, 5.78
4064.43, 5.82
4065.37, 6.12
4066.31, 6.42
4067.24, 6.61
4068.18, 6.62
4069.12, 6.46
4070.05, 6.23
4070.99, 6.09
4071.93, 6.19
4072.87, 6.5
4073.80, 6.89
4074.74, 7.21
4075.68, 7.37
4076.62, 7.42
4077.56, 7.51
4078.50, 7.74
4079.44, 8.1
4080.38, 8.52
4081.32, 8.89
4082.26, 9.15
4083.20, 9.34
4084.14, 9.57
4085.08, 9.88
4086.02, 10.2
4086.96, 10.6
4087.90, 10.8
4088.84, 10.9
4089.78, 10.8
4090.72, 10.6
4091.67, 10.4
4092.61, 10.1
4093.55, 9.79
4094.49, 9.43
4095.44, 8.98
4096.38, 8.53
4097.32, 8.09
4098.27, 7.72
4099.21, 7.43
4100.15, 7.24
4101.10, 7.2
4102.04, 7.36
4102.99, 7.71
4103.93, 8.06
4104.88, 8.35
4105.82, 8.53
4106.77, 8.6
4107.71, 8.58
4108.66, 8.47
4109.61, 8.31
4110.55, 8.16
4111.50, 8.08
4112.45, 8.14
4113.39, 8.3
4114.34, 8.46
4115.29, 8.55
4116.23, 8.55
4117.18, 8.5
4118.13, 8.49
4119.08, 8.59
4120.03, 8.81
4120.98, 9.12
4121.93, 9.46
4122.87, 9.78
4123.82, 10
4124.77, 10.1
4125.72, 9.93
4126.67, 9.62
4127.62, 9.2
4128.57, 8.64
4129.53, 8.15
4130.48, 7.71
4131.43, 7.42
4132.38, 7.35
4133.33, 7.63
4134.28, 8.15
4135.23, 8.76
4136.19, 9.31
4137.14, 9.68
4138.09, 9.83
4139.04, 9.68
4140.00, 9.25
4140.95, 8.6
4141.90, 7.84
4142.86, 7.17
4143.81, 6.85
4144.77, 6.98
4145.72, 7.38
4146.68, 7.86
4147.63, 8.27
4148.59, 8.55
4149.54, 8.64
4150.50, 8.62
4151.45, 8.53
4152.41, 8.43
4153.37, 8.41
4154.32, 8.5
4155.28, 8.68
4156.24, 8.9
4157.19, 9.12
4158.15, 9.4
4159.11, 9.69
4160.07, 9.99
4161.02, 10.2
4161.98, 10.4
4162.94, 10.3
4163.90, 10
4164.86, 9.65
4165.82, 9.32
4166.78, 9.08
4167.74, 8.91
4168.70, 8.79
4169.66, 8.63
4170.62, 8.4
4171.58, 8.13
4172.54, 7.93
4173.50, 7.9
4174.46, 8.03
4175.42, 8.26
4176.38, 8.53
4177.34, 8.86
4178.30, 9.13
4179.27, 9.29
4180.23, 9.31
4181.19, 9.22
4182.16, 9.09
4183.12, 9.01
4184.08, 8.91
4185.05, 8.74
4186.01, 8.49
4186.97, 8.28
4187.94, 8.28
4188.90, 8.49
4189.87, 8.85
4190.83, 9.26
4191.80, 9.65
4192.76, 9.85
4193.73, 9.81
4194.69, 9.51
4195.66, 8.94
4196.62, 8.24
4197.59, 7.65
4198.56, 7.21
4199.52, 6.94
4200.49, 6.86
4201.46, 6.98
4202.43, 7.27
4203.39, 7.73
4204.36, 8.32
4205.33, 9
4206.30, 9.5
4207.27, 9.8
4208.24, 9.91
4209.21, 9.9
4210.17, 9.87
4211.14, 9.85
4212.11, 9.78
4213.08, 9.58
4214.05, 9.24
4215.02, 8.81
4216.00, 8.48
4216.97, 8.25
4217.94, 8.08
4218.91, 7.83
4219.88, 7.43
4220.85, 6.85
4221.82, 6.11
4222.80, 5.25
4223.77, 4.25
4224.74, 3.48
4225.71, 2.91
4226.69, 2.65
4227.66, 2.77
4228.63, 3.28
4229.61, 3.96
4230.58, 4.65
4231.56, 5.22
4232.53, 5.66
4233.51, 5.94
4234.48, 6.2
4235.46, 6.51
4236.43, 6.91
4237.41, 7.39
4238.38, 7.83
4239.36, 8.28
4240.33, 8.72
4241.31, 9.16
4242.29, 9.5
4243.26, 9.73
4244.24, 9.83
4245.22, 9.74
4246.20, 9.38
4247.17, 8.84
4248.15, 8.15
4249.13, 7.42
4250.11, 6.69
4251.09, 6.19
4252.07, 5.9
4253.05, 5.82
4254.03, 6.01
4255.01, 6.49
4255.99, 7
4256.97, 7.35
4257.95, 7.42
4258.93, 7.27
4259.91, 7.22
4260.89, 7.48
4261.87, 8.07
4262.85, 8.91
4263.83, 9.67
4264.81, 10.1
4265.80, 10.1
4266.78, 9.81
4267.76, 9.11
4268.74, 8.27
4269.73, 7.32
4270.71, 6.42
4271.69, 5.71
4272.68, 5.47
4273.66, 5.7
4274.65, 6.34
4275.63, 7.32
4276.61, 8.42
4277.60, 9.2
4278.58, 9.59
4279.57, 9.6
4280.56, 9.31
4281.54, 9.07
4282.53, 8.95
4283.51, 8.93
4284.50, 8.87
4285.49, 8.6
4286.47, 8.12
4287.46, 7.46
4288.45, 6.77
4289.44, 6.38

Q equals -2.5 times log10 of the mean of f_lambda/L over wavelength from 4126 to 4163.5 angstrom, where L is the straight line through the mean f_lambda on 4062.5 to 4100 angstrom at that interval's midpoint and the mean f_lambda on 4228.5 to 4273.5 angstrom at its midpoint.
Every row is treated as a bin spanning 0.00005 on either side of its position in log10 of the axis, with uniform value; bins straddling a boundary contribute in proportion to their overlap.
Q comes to -0.10 mag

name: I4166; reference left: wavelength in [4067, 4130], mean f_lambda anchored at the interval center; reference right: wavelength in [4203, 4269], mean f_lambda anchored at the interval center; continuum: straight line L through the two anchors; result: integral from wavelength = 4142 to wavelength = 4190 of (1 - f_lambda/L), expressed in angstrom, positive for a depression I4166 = -4.0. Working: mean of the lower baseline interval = 8.54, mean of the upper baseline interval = 7.54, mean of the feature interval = 8.72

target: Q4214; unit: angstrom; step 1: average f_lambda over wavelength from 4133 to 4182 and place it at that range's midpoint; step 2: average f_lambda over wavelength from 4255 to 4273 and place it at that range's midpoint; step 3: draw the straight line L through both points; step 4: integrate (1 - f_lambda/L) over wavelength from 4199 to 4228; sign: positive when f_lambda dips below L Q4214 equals 2.97 angstrom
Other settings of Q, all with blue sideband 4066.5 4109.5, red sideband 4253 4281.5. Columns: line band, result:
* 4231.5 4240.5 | 0.16 mag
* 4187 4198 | -0.11 mag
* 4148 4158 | -0.06 mag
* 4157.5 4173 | -0.14 mag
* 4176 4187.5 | -0.10 mag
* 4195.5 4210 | -0.04 mag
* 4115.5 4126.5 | -0.12 mag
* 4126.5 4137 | -0.02 mag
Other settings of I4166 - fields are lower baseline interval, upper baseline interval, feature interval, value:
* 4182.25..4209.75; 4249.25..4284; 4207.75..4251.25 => 5.1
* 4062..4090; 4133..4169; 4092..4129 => -1.6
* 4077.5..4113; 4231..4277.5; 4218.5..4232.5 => 5.5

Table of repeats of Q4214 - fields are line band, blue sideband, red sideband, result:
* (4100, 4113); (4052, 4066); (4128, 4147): -0.5 angstrom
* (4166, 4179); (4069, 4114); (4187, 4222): 0.0 angstrom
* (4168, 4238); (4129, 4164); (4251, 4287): 4.7 angstrom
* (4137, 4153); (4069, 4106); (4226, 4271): -0.6 angstrom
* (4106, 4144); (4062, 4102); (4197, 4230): -4.0 angstrom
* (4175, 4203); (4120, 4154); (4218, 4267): -2.8 angstrom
